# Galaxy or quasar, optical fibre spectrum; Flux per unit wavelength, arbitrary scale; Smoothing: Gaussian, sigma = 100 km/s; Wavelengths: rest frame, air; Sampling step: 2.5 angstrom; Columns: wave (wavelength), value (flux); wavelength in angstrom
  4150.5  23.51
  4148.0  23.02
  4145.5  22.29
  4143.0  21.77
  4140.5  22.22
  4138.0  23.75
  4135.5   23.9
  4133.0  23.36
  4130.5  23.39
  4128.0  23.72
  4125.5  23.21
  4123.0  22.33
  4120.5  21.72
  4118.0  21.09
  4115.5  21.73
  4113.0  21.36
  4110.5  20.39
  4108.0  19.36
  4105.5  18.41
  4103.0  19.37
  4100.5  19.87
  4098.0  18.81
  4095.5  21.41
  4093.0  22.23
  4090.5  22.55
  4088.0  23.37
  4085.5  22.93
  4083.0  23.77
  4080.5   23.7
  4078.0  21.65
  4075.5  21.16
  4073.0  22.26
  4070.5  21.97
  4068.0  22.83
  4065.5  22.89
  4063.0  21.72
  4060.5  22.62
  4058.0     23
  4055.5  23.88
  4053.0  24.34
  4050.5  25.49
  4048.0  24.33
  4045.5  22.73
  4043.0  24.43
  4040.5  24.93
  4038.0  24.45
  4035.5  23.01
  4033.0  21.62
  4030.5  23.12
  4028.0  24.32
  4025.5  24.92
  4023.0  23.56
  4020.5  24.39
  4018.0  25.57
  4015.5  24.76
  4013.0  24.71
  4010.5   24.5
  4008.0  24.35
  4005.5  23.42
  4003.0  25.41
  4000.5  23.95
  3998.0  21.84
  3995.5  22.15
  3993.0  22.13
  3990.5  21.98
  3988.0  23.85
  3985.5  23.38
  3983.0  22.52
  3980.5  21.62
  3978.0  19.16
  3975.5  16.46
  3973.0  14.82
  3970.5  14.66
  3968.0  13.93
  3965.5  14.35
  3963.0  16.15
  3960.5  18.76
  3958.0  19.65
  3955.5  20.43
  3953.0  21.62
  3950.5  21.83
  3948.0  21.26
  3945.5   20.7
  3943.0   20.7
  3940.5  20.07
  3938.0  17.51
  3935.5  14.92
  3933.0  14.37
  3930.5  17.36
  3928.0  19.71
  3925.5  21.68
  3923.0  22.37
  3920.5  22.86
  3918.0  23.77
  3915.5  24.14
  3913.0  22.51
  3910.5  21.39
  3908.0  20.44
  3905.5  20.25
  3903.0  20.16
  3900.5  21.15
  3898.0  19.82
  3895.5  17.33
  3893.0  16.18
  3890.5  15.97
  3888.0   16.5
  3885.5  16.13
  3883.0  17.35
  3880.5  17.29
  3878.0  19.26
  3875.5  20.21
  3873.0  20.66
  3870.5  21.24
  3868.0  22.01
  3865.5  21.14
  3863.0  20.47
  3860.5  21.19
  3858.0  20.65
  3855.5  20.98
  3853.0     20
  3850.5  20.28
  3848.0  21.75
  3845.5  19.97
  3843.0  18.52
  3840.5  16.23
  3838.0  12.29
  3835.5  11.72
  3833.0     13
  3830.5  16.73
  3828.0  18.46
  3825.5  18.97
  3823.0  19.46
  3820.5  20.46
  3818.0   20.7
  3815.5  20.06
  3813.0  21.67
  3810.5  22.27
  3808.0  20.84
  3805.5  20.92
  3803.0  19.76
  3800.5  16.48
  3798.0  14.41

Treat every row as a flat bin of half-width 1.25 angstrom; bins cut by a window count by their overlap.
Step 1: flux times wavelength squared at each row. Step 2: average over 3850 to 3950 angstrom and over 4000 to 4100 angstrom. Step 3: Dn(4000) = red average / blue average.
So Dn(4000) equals 1.27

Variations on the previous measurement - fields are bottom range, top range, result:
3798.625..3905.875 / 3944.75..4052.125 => 1.25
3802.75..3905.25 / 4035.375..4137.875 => 1.33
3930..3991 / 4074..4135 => 1.24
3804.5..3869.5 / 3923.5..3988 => 1.04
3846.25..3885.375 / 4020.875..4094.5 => 1.27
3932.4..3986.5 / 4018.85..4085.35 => 1.31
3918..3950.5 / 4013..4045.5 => 1.28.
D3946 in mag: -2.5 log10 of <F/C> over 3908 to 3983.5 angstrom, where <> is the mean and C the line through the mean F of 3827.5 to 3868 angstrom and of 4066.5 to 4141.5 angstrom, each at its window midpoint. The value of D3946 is 0.02 mag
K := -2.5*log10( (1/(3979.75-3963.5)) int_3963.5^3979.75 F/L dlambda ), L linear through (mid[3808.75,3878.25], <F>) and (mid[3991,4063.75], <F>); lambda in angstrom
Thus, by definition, 0.382 mag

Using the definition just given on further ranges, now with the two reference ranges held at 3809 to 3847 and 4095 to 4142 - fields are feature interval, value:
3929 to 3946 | 0.09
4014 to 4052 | -0.17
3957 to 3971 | 0.21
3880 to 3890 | 0.12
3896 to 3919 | -0.12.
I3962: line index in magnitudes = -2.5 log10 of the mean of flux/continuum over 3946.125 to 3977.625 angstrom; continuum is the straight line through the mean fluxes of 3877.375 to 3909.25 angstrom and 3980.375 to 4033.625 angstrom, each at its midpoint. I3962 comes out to 0.194 mag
